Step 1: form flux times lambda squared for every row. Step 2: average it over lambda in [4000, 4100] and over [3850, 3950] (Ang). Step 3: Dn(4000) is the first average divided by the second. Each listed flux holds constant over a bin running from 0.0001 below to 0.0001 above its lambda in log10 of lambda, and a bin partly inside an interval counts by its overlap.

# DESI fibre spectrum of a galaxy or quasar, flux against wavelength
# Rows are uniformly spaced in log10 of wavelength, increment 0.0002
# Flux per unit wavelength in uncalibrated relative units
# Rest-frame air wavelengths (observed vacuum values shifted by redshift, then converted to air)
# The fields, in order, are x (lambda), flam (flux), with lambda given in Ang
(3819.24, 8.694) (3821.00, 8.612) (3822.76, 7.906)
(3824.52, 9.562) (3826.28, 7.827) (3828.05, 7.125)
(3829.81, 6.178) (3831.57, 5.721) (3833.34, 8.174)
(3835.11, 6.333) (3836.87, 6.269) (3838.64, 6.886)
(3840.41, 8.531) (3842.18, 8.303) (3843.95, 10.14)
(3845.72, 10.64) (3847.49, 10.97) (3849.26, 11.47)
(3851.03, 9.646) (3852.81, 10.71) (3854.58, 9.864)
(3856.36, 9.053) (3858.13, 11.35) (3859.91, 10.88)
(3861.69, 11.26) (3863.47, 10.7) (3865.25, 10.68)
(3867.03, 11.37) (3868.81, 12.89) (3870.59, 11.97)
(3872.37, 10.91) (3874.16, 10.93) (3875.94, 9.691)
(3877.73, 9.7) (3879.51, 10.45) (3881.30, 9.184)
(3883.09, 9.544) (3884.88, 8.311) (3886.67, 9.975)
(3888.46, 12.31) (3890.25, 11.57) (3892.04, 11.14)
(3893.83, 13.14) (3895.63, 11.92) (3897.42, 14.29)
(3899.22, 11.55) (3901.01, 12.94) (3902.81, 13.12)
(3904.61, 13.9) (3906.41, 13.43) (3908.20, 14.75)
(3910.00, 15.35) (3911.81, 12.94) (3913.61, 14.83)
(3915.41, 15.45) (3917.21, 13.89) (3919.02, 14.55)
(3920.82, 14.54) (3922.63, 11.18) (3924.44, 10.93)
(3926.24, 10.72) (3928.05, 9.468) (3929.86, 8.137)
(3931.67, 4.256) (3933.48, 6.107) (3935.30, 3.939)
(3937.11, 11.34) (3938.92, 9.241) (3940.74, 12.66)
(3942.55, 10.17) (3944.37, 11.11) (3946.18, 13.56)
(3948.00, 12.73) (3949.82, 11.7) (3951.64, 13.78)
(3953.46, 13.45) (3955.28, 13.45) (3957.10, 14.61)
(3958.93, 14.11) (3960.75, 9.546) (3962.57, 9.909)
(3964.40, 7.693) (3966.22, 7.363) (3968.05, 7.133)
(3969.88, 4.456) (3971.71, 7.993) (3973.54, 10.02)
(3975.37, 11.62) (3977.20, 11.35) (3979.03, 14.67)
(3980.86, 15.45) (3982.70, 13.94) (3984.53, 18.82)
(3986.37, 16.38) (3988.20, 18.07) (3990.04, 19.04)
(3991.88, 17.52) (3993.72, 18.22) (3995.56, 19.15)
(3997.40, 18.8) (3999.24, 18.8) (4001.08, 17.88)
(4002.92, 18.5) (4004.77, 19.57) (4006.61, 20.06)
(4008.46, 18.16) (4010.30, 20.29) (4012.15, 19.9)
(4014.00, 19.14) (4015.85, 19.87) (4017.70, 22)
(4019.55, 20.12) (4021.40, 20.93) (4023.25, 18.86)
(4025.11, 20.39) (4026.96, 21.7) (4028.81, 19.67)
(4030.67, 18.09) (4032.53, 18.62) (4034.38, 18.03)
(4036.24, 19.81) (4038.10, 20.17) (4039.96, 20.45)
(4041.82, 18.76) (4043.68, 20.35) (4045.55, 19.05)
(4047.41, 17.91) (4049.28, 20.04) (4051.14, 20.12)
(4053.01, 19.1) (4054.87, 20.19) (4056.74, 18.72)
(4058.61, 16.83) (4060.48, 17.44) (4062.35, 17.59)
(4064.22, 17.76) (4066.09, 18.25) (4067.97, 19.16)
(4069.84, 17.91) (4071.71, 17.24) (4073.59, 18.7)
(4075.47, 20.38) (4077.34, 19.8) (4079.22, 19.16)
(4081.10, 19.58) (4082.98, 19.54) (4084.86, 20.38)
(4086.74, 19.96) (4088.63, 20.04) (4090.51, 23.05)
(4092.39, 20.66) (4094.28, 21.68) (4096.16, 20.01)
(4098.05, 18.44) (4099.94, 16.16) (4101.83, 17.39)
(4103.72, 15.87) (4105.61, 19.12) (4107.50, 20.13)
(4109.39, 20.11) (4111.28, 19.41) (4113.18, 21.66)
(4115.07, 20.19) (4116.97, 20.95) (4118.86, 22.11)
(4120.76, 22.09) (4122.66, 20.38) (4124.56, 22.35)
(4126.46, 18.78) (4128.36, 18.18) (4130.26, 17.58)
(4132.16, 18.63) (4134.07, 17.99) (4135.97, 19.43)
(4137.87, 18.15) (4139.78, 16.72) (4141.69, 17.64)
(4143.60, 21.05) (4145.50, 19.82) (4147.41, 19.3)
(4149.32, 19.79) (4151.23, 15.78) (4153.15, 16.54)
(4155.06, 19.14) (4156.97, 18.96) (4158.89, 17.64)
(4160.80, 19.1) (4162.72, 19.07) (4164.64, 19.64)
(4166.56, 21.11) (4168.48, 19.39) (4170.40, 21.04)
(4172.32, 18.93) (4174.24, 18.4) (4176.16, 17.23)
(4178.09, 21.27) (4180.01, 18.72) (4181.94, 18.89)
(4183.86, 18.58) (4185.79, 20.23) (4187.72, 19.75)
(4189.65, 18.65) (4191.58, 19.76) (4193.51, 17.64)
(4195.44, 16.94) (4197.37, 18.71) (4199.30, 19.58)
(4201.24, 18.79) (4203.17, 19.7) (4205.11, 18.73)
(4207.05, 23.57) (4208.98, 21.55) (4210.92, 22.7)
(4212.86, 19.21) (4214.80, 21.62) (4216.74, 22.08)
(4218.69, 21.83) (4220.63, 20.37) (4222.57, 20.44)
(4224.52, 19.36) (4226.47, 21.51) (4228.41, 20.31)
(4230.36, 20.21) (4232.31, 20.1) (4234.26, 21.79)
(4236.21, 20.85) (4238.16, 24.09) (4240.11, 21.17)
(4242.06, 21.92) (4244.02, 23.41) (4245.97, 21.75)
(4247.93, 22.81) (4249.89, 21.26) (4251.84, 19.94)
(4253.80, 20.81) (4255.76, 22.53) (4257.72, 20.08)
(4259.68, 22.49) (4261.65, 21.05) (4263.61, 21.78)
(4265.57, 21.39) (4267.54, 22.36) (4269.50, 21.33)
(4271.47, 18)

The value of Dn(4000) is 1.85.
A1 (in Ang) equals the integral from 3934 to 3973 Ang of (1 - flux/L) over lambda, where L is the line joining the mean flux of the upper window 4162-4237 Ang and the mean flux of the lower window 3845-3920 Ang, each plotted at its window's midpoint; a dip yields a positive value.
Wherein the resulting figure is 9.0 Ang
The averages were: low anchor 11.8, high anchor 20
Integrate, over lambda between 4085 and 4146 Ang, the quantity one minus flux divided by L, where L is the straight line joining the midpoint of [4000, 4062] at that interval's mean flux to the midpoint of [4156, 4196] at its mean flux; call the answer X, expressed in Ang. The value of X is -1.0 Ang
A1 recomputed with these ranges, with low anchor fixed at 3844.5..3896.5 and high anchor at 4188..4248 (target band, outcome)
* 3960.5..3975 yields 5.84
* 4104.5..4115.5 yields -1.54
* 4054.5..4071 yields -1.93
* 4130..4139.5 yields -0.01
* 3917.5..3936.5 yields 4.26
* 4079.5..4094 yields -3.03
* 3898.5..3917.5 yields -3.24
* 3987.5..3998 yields -3.11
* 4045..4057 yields -2.60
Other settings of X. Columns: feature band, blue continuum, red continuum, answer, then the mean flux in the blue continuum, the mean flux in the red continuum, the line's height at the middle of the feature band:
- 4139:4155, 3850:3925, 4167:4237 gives 0.1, 11.8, 20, 18.5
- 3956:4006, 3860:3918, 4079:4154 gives 3.1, 12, 19.4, 15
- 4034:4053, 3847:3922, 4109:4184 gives -3.6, 11.8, 19.3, 16.4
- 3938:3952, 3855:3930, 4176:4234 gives 1.5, 11.8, 20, 13.2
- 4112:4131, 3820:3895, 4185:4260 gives -3.0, 9.72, 20.7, 17.7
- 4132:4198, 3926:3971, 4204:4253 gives -0.5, 10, 21.3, 18.7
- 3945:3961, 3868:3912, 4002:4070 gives 2.1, 11.8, 19.3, 15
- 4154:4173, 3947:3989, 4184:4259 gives -0.7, 12.1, 20.7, 18.7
